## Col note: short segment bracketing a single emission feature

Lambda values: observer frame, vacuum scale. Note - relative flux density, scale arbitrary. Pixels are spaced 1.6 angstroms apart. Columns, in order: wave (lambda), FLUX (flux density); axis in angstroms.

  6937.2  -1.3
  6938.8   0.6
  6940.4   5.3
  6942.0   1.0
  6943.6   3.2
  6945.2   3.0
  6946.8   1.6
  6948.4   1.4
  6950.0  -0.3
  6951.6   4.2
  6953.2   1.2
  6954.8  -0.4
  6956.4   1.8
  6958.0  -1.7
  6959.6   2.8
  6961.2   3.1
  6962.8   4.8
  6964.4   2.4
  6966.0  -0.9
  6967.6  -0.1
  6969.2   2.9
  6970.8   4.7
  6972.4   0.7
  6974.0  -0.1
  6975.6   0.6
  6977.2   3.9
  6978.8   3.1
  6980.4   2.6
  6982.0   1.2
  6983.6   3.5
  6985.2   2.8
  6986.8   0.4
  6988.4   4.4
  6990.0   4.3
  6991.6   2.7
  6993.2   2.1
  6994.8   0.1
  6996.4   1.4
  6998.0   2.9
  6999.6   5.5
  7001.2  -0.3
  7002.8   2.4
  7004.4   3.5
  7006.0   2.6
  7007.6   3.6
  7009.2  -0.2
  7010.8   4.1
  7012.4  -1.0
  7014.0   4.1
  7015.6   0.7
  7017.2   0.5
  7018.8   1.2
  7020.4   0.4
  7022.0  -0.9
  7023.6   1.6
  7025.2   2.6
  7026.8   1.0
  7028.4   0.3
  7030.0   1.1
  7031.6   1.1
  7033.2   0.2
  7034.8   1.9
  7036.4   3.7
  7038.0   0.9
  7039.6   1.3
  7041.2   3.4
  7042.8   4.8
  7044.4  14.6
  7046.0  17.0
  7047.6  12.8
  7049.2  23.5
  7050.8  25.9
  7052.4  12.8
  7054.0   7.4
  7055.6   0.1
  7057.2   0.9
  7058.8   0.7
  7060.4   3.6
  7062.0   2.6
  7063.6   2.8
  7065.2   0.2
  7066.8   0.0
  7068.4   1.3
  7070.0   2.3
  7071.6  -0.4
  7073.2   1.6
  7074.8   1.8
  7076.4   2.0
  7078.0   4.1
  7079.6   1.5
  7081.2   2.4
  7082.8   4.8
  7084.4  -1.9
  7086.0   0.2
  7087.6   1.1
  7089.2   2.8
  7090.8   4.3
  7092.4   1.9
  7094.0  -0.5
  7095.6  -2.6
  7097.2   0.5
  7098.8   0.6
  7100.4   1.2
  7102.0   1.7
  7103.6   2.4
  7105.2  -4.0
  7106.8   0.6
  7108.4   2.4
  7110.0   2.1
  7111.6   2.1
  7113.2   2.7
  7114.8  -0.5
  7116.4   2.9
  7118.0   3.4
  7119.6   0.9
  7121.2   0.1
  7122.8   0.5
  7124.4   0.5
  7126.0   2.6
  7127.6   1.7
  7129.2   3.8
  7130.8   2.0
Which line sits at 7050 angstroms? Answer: [O II] 3727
